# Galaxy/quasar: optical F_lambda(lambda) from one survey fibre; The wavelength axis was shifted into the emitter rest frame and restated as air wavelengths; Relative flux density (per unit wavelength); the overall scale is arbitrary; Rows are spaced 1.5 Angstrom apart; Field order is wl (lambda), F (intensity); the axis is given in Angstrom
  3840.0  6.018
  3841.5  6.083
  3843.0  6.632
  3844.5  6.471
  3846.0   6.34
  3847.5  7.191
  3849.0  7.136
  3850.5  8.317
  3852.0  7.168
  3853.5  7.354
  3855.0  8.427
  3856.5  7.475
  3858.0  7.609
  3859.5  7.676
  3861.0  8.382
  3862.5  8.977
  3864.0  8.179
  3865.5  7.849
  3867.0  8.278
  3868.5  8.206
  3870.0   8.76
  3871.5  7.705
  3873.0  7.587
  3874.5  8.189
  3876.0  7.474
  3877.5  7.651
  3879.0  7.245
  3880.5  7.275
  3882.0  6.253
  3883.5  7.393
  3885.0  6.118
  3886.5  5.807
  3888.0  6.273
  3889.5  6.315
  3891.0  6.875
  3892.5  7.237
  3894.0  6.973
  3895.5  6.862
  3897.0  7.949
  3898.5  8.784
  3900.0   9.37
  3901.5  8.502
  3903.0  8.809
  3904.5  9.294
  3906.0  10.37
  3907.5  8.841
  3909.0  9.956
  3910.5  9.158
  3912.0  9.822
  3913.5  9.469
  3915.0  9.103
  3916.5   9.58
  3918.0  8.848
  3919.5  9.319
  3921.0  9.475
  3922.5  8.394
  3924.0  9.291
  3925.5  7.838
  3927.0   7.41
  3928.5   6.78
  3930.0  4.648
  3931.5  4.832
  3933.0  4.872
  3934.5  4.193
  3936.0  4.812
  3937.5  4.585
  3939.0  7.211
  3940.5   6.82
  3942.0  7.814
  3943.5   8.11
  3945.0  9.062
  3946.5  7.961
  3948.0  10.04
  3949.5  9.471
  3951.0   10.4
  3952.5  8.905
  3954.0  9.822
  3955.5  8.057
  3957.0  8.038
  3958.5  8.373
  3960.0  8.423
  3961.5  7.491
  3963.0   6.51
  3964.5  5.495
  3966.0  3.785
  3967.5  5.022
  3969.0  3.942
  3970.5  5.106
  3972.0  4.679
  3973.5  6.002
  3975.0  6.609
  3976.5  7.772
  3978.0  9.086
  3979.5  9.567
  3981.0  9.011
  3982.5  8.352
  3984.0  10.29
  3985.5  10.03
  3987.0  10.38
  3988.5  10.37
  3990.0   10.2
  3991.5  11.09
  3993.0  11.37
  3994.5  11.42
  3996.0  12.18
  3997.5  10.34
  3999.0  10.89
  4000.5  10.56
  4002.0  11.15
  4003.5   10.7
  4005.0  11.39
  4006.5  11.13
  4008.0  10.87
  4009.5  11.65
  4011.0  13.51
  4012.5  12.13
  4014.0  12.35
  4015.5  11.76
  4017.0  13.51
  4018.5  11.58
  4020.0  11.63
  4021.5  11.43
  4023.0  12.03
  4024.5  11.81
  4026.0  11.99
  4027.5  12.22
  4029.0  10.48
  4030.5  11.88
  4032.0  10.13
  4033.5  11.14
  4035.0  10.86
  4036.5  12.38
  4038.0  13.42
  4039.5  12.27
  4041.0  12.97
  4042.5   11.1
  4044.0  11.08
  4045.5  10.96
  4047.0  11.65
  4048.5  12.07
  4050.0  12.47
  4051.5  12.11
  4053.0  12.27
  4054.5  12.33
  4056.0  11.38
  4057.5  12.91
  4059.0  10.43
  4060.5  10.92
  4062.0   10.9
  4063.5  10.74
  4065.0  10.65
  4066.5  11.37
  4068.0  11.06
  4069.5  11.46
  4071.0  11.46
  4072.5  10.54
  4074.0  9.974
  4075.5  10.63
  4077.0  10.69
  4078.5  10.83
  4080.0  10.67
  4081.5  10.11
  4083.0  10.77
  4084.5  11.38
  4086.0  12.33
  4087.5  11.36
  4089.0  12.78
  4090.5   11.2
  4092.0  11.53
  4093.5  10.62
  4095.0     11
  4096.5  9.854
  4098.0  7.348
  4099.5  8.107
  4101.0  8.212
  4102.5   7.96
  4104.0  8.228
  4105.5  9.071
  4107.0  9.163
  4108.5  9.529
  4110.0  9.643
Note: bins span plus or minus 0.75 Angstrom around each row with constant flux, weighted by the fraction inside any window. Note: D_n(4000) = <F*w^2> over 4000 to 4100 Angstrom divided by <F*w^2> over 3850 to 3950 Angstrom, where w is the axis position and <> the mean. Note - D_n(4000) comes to 1.6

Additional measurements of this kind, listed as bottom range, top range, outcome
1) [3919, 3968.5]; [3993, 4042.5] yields 1.65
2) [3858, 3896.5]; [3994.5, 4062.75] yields 1.70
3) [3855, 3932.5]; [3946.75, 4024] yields 1.26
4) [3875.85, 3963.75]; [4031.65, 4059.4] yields 1.61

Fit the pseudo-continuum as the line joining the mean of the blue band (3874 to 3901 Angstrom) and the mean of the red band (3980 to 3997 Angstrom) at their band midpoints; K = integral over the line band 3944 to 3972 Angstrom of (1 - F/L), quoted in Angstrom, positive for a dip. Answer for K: 5.7 Angstrom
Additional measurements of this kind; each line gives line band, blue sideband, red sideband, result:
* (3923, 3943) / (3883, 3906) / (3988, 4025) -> 5.89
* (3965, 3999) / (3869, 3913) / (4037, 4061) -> 5.84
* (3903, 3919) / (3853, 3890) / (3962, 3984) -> -4.94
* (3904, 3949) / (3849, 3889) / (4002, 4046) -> 5.64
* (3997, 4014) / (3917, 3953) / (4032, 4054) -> -1.63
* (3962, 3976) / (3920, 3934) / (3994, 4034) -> 5.92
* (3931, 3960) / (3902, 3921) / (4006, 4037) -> 7.28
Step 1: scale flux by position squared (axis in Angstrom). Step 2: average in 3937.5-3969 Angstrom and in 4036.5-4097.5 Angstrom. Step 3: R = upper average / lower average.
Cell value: 1.6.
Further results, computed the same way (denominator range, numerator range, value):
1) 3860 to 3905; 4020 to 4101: 1.60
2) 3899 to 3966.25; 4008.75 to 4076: 1.53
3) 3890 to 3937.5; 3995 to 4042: 1.56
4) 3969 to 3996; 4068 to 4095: 1.31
